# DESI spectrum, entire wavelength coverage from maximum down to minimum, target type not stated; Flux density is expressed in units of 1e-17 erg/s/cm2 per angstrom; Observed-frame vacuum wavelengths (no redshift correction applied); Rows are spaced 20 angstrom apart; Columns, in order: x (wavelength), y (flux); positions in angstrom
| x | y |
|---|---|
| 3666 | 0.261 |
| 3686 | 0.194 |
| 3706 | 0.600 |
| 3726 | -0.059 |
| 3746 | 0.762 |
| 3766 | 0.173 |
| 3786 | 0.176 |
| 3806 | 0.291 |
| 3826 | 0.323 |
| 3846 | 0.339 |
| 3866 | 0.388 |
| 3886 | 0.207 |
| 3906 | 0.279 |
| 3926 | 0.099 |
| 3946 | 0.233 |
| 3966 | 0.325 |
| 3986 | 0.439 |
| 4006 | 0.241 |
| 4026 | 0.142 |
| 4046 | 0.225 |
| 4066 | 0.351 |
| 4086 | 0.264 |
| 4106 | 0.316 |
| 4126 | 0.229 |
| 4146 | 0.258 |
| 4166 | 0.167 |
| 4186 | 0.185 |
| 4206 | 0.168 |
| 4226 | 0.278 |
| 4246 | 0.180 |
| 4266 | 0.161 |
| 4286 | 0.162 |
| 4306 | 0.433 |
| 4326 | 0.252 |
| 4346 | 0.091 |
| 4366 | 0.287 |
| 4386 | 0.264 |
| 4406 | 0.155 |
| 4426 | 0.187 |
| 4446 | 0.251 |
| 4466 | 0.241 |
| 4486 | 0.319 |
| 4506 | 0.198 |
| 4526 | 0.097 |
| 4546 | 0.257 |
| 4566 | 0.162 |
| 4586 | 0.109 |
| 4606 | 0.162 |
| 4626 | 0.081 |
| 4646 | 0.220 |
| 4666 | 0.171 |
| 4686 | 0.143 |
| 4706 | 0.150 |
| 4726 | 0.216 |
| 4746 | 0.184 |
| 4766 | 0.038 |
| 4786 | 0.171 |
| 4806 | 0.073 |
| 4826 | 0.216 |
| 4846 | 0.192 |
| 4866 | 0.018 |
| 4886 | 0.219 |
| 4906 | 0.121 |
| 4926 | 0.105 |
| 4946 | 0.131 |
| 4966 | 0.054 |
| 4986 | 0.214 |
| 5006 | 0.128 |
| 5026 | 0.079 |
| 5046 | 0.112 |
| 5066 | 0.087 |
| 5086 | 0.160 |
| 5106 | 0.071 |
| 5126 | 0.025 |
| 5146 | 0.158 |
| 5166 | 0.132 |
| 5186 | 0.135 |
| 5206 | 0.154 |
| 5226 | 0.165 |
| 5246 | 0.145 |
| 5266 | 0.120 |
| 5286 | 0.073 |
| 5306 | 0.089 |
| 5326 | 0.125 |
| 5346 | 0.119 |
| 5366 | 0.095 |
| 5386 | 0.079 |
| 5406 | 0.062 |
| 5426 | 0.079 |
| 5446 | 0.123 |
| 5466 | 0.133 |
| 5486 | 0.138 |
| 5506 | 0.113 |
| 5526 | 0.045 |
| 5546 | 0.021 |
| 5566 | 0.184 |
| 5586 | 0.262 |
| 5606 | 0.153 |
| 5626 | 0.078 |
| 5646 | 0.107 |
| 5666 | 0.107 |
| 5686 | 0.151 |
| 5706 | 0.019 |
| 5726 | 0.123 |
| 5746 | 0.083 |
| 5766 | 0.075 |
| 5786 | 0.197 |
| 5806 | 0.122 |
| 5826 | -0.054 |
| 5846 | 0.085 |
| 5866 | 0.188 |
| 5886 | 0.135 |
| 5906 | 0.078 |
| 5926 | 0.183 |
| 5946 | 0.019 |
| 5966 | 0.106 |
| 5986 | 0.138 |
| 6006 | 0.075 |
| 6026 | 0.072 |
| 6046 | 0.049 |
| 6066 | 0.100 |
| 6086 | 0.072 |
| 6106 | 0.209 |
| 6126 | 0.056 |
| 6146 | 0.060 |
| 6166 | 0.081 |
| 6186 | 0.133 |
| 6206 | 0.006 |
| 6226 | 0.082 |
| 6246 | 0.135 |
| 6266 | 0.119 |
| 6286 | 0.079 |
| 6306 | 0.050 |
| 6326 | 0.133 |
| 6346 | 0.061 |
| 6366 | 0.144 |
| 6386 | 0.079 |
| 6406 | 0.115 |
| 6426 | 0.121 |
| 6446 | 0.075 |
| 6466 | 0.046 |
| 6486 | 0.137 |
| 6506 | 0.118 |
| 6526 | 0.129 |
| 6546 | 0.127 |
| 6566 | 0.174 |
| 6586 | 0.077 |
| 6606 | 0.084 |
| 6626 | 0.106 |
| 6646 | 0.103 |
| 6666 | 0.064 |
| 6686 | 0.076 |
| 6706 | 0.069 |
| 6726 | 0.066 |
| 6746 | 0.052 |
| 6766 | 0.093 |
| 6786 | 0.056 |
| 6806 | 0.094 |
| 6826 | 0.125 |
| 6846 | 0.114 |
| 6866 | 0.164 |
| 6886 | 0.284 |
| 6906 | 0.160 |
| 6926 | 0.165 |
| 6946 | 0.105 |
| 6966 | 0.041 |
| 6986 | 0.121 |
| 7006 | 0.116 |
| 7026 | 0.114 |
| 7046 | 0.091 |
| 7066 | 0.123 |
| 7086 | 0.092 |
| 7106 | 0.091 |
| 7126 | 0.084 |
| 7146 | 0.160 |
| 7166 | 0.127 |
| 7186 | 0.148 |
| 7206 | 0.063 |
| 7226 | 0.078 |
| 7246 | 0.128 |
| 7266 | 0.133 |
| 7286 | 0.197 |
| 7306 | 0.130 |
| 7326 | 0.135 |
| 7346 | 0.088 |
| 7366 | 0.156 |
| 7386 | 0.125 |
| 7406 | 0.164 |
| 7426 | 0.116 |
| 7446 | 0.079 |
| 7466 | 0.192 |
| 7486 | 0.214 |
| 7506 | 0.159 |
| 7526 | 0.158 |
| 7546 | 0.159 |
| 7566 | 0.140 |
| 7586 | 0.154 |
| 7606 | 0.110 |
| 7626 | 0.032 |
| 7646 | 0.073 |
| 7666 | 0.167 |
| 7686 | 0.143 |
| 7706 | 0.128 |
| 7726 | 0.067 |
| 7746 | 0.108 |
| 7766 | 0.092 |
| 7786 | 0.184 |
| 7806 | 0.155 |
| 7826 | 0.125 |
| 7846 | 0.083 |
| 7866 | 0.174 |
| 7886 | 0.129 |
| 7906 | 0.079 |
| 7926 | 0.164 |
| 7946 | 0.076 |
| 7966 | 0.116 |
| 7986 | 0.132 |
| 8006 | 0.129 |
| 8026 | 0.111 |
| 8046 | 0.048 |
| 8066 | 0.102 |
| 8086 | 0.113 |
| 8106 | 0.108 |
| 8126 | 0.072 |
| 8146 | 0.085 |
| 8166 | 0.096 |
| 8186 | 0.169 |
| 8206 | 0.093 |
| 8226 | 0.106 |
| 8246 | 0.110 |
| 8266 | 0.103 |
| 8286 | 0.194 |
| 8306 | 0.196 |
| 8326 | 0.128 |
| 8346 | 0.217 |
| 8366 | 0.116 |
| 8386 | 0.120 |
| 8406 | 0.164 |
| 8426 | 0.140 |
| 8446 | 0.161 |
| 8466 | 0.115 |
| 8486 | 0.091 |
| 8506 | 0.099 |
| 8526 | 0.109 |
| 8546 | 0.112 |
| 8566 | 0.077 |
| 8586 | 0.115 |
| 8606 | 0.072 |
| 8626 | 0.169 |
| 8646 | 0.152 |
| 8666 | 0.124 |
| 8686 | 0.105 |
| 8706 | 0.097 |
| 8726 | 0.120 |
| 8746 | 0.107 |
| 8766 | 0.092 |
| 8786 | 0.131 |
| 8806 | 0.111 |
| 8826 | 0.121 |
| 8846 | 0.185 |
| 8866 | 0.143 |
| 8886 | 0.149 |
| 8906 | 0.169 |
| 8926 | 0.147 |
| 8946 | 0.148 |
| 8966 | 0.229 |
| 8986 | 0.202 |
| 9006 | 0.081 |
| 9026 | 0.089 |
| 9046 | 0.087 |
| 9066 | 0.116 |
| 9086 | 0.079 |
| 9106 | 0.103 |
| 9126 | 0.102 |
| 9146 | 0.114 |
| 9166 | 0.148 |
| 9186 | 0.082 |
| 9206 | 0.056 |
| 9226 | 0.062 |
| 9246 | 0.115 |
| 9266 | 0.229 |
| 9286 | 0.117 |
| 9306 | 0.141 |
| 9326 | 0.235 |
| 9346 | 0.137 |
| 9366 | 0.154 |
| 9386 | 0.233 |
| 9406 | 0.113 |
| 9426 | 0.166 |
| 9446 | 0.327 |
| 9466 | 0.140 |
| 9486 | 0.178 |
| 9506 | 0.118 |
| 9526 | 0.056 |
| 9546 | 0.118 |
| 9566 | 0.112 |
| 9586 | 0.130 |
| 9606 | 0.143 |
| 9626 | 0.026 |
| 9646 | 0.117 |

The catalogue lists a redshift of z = 0.85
